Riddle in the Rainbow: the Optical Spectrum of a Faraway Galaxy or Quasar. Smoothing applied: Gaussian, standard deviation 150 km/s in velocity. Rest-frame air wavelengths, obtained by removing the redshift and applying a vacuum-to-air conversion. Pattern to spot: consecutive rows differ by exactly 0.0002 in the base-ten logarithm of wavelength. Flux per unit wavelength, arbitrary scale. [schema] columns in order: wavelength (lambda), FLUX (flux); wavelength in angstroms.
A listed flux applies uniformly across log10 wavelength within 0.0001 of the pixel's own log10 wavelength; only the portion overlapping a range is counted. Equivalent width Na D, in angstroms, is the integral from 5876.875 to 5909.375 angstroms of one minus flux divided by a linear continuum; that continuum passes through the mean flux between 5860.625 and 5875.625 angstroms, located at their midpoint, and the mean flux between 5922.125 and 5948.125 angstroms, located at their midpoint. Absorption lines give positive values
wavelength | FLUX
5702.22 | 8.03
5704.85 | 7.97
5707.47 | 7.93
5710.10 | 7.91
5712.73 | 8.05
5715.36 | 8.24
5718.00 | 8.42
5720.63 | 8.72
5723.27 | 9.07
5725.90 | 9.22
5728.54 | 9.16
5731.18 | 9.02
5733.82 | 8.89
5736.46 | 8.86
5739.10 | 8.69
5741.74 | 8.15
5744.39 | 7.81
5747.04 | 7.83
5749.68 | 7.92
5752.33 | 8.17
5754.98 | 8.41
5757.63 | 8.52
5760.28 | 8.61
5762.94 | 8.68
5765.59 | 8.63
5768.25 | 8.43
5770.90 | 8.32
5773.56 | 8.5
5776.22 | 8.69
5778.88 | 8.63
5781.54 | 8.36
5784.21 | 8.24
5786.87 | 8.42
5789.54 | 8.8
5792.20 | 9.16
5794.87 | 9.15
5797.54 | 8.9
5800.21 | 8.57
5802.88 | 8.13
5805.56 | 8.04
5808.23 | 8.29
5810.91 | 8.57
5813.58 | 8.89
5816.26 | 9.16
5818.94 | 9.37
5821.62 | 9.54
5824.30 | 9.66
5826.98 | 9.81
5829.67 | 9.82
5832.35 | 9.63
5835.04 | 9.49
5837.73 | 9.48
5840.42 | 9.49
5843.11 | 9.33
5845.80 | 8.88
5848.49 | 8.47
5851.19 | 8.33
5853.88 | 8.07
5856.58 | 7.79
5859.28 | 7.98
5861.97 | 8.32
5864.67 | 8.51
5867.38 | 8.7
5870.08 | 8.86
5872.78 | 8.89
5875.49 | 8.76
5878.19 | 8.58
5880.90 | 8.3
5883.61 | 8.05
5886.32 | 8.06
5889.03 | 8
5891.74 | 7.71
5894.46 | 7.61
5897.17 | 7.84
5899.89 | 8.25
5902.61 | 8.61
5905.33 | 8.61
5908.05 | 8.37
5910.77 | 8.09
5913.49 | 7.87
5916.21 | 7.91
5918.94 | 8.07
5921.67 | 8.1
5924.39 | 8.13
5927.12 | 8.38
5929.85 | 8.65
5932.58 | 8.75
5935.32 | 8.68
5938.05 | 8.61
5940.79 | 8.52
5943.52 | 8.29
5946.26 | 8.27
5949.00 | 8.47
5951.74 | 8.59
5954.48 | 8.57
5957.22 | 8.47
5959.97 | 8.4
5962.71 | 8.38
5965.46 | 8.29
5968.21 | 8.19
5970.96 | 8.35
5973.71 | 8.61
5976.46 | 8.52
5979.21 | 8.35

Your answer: 1.60 angstroms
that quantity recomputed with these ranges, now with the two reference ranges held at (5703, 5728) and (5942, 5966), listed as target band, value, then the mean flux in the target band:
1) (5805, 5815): -0.1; 8.49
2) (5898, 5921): 0.6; 8.21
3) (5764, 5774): -0.1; 8.48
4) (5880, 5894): 0.7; 7.99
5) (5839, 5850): -0.8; 9.03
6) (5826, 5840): -2.0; 9.63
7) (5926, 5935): -0.2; 8.6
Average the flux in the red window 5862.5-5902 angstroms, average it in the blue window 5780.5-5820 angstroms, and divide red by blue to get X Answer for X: 0.96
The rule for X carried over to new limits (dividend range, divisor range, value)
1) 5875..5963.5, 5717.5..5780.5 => 0.97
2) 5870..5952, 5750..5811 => 0.98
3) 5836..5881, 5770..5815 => 1.01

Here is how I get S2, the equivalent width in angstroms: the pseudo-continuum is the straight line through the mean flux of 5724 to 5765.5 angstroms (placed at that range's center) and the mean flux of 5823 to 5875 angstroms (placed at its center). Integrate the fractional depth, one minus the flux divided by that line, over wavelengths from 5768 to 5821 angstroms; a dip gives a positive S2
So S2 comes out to 0.4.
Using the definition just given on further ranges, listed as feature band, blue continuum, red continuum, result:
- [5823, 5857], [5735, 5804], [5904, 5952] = -2.8 angstroms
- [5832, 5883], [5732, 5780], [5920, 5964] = -1.5 angstroms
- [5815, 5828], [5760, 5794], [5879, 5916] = -1.7 angstroms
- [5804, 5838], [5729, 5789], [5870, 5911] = -3.4 angstroms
